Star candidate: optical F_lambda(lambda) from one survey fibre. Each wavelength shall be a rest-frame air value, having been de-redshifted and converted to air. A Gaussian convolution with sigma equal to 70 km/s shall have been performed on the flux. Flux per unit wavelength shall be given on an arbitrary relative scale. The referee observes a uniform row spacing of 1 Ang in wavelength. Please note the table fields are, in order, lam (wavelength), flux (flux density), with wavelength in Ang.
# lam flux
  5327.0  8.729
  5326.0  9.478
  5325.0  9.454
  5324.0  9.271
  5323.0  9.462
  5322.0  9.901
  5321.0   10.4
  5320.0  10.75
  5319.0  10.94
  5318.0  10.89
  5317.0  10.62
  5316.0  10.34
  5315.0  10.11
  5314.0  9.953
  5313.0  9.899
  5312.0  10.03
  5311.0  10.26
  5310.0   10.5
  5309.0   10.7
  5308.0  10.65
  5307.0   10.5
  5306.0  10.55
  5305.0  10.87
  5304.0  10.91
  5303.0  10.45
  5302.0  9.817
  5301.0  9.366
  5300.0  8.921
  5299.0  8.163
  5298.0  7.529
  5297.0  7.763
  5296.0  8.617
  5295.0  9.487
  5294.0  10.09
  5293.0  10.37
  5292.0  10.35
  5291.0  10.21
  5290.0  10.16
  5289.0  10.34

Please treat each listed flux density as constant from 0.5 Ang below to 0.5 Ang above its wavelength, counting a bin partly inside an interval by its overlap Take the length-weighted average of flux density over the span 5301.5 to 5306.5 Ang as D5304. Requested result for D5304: 10.5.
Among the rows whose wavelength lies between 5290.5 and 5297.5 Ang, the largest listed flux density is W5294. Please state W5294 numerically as 10.37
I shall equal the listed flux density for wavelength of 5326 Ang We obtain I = 9.478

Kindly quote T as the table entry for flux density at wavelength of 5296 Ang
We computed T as 8.617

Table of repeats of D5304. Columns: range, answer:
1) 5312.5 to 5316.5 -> 10.1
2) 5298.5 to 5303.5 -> 9.34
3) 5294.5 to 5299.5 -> 8.31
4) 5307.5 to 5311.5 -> 10.5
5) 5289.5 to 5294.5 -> 10.2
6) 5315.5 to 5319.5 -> 10.7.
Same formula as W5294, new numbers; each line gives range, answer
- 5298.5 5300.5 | 8.921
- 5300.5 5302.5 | 9.817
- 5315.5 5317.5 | 10.62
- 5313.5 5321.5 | 10.94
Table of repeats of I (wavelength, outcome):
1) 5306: 10.55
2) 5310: 10.5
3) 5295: 9.487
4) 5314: 9.953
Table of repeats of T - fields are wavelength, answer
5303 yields 10.45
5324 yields 9.271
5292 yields 10.35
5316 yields 10.34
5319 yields 10.94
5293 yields 10.37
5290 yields 10.16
